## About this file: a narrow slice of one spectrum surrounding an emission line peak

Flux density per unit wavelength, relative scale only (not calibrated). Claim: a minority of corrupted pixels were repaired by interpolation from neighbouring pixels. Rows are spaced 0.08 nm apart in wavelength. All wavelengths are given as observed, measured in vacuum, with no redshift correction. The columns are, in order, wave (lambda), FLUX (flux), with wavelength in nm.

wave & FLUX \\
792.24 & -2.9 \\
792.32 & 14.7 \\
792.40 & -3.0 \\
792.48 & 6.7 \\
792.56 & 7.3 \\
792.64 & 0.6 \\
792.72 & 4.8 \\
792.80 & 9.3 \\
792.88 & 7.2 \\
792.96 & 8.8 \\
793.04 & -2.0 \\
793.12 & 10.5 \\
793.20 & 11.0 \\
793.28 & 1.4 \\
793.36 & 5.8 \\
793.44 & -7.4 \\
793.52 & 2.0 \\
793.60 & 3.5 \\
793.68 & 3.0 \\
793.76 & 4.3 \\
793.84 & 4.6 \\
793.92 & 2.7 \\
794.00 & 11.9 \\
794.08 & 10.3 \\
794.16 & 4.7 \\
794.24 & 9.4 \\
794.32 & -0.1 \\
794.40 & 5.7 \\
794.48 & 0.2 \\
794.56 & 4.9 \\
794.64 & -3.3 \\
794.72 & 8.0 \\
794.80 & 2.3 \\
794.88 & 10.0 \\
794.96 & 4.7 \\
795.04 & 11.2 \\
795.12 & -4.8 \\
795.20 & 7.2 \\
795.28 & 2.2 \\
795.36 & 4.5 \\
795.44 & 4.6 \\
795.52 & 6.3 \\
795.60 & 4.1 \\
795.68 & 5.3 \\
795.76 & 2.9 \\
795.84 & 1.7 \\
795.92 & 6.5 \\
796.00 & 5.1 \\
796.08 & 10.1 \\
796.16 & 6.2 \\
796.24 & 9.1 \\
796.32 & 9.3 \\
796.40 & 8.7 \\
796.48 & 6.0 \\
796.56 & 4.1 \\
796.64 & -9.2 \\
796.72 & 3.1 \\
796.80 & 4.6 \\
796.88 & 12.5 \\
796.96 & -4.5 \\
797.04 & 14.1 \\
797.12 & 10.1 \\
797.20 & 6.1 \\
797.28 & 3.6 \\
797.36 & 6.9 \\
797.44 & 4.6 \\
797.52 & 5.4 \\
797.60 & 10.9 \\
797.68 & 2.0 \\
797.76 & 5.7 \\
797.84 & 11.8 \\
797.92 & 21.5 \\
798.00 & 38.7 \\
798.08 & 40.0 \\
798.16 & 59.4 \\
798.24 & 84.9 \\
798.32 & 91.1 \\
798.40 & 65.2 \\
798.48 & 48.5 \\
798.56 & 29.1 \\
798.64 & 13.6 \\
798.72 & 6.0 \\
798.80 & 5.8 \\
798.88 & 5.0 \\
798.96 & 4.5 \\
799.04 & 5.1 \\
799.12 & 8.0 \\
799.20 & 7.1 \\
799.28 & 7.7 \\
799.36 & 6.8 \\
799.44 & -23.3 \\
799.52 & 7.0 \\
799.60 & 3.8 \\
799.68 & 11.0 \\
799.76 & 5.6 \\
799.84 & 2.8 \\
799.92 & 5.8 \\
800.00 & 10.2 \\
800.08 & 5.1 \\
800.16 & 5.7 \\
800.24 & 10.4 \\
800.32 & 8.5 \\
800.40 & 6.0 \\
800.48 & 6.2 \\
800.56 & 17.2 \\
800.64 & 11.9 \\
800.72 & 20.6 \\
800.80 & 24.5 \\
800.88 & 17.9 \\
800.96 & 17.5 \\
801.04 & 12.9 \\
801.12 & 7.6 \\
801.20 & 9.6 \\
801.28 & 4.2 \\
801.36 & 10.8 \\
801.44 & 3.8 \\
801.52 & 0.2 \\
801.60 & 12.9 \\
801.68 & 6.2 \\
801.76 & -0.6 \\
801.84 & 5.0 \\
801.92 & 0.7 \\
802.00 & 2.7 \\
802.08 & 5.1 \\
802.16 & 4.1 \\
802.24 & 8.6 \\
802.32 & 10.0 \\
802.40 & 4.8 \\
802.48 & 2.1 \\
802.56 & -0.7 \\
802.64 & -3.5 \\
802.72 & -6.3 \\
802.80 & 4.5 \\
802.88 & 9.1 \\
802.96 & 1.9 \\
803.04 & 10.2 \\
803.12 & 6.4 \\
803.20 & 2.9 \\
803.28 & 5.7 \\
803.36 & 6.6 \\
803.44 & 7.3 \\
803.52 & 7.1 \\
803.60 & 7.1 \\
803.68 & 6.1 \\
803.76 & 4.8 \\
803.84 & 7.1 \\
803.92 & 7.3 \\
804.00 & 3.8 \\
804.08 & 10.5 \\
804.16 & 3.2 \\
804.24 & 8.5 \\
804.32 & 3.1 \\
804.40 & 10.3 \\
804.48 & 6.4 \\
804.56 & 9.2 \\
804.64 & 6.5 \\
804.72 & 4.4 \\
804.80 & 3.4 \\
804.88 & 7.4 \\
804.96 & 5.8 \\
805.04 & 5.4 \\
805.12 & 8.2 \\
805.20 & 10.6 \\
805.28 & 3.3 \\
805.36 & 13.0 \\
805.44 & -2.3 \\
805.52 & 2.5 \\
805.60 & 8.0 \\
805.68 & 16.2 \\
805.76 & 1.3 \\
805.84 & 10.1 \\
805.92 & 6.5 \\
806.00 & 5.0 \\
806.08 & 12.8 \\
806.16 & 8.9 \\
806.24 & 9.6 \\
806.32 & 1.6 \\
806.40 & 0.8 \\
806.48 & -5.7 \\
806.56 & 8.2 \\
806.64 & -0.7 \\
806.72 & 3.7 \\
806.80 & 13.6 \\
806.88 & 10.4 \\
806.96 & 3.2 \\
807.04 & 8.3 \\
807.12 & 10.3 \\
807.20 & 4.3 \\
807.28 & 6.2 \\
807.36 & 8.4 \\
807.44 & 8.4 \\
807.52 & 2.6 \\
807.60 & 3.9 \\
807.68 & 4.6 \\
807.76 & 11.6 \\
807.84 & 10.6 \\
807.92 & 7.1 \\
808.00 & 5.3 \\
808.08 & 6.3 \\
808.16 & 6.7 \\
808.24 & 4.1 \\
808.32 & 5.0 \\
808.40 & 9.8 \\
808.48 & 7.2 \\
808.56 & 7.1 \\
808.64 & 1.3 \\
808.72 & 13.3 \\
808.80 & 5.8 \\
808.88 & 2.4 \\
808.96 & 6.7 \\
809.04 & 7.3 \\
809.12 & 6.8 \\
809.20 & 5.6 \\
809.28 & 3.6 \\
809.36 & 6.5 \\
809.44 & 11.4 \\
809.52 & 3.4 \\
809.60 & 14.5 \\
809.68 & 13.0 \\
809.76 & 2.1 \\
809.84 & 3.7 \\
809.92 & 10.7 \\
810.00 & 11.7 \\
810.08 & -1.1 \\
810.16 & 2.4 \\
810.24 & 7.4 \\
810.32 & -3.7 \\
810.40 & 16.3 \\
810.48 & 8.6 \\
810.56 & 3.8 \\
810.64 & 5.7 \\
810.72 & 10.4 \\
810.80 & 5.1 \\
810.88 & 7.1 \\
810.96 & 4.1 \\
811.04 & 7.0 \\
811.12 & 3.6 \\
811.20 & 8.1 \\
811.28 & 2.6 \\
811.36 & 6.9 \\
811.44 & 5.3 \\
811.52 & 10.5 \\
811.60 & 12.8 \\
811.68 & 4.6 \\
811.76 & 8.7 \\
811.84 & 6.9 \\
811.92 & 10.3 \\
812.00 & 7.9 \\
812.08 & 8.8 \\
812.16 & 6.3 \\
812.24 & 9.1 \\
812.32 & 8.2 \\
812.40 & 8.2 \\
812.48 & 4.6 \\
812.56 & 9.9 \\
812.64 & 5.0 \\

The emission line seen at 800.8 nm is [N II]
